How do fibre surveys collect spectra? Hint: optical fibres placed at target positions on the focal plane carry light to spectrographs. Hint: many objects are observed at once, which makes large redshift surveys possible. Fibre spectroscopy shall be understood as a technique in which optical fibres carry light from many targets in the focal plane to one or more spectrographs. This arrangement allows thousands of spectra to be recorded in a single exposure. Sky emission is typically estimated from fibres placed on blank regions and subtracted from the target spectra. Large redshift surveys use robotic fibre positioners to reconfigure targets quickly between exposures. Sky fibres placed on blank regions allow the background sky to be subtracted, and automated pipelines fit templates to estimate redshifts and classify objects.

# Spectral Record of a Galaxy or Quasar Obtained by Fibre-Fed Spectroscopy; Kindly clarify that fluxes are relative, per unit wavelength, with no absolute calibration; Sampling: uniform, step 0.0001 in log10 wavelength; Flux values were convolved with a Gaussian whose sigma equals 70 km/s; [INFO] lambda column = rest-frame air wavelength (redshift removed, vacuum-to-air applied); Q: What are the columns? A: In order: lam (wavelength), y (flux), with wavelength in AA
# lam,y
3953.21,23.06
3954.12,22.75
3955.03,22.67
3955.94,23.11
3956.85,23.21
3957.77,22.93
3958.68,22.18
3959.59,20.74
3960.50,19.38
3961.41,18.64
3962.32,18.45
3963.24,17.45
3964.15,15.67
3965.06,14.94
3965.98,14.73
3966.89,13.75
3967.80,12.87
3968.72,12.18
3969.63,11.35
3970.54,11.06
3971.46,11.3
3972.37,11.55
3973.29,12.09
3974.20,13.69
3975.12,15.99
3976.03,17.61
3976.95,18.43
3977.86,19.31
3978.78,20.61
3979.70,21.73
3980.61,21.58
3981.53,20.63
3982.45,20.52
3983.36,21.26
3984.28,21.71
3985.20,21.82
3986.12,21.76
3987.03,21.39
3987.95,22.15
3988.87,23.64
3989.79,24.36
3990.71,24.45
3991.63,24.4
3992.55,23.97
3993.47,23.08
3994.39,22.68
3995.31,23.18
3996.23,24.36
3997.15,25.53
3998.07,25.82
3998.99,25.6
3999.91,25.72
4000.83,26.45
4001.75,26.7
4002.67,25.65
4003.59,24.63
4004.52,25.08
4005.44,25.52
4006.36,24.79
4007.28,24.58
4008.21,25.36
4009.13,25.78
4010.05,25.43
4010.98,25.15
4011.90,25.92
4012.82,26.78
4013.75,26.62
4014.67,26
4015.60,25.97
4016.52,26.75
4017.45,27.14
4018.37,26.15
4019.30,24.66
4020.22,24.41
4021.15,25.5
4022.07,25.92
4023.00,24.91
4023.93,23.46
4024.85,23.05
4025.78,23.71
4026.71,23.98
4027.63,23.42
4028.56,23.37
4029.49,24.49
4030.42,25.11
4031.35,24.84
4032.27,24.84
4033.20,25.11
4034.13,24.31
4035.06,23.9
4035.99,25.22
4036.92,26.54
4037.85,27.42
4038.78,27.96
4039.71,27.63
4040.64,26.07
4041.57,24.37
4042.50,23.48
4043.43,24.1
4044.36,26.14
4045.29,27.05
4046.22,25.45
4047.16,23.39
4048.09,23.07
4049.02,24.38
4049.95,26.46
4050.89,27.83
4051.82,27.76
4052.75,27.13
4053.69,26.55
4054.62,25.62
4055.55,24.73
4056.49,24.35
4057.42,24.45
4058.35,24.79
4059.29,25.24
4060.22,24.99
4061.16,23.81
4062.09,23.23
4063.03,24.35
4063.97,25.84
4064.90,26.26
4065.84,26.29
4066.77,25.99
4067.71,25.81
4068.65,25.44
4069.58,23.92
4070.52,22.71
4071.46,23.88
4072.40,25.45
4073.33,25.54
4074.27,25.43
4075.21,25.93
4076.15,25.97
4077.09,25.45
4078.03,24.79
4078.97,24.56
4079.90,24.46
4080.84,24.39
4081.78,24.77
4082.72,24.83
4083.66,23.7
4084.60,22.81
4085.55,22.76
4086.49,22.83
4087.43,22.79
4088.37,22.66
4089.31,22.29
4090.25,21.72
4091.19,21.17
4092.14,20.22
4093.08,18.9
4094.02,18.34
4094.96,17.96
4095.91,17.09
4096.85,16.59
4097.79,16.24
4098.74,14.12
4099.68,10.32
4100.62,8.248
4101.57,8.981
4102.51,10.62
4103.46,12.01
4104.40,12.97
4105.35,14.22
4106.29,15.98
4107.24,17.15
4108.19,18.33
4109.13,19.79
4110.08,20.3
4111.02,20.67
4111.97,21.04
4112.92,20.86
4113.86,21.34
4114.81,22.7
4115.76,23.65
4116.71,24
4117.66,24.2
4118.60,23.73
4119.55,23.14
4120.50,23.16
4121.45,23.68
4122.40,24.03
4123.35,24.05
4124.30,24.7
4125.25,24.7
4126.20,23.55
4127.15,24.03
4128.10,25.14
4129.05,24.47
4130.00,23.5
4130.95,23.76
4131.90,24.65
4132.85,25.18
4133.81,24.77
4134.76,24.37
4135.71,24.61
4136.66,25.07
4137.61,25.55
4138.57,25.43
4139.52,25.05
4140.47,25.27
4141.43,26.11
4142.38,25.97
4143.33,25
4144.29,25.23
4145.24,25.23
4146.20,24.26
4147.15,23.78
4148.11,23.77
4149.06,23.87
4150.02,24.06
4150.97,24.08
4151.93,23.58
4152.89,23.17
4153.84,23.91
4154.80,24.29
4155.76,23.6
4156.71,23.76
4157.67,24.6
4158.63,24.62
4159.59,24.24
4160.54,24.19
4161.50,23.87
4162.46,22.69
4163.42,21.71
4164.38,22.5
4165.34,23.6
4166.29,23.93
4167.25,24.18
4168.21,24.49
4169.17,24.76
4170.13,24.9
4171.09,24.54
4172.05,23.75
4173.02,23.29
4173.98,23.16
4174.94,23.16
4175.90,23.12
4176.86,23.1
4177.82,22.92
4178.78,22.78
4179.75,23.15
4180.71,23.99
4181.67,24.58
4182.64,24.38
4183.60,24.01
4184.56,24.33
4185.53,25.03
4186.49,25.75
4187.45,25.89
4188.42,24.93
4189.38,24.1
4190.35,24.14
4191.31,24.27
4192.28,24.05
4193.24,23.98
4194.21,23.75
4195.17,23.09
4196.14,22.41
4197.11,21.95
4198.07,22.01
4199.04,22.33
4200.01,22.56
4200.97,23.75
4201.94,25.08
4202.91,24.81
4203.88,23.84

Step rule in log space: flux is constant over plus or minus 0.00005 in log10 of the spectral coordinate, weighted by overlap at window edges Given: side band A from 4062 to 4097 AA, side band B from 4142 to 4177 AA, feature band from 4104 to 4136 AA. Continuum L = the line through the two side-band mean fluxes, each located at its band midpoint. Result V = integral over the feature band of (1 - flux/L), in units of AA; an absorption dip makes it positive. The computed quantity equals 1.9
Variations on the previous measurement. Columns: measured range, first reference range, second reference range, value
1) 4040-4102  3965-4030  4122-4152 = 0.7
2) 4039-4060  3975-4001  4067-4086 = -1.3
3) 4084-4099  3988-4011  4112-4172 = 2.7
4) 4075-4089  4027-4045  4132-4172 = 0.4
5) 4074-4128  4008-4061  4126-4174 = 8.8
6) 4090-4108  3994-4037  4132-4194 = 6.7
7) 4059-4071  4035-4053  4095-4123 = -0.8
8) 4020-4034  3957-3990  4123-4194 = -3.2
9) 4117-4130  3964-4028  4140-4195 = -0.3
